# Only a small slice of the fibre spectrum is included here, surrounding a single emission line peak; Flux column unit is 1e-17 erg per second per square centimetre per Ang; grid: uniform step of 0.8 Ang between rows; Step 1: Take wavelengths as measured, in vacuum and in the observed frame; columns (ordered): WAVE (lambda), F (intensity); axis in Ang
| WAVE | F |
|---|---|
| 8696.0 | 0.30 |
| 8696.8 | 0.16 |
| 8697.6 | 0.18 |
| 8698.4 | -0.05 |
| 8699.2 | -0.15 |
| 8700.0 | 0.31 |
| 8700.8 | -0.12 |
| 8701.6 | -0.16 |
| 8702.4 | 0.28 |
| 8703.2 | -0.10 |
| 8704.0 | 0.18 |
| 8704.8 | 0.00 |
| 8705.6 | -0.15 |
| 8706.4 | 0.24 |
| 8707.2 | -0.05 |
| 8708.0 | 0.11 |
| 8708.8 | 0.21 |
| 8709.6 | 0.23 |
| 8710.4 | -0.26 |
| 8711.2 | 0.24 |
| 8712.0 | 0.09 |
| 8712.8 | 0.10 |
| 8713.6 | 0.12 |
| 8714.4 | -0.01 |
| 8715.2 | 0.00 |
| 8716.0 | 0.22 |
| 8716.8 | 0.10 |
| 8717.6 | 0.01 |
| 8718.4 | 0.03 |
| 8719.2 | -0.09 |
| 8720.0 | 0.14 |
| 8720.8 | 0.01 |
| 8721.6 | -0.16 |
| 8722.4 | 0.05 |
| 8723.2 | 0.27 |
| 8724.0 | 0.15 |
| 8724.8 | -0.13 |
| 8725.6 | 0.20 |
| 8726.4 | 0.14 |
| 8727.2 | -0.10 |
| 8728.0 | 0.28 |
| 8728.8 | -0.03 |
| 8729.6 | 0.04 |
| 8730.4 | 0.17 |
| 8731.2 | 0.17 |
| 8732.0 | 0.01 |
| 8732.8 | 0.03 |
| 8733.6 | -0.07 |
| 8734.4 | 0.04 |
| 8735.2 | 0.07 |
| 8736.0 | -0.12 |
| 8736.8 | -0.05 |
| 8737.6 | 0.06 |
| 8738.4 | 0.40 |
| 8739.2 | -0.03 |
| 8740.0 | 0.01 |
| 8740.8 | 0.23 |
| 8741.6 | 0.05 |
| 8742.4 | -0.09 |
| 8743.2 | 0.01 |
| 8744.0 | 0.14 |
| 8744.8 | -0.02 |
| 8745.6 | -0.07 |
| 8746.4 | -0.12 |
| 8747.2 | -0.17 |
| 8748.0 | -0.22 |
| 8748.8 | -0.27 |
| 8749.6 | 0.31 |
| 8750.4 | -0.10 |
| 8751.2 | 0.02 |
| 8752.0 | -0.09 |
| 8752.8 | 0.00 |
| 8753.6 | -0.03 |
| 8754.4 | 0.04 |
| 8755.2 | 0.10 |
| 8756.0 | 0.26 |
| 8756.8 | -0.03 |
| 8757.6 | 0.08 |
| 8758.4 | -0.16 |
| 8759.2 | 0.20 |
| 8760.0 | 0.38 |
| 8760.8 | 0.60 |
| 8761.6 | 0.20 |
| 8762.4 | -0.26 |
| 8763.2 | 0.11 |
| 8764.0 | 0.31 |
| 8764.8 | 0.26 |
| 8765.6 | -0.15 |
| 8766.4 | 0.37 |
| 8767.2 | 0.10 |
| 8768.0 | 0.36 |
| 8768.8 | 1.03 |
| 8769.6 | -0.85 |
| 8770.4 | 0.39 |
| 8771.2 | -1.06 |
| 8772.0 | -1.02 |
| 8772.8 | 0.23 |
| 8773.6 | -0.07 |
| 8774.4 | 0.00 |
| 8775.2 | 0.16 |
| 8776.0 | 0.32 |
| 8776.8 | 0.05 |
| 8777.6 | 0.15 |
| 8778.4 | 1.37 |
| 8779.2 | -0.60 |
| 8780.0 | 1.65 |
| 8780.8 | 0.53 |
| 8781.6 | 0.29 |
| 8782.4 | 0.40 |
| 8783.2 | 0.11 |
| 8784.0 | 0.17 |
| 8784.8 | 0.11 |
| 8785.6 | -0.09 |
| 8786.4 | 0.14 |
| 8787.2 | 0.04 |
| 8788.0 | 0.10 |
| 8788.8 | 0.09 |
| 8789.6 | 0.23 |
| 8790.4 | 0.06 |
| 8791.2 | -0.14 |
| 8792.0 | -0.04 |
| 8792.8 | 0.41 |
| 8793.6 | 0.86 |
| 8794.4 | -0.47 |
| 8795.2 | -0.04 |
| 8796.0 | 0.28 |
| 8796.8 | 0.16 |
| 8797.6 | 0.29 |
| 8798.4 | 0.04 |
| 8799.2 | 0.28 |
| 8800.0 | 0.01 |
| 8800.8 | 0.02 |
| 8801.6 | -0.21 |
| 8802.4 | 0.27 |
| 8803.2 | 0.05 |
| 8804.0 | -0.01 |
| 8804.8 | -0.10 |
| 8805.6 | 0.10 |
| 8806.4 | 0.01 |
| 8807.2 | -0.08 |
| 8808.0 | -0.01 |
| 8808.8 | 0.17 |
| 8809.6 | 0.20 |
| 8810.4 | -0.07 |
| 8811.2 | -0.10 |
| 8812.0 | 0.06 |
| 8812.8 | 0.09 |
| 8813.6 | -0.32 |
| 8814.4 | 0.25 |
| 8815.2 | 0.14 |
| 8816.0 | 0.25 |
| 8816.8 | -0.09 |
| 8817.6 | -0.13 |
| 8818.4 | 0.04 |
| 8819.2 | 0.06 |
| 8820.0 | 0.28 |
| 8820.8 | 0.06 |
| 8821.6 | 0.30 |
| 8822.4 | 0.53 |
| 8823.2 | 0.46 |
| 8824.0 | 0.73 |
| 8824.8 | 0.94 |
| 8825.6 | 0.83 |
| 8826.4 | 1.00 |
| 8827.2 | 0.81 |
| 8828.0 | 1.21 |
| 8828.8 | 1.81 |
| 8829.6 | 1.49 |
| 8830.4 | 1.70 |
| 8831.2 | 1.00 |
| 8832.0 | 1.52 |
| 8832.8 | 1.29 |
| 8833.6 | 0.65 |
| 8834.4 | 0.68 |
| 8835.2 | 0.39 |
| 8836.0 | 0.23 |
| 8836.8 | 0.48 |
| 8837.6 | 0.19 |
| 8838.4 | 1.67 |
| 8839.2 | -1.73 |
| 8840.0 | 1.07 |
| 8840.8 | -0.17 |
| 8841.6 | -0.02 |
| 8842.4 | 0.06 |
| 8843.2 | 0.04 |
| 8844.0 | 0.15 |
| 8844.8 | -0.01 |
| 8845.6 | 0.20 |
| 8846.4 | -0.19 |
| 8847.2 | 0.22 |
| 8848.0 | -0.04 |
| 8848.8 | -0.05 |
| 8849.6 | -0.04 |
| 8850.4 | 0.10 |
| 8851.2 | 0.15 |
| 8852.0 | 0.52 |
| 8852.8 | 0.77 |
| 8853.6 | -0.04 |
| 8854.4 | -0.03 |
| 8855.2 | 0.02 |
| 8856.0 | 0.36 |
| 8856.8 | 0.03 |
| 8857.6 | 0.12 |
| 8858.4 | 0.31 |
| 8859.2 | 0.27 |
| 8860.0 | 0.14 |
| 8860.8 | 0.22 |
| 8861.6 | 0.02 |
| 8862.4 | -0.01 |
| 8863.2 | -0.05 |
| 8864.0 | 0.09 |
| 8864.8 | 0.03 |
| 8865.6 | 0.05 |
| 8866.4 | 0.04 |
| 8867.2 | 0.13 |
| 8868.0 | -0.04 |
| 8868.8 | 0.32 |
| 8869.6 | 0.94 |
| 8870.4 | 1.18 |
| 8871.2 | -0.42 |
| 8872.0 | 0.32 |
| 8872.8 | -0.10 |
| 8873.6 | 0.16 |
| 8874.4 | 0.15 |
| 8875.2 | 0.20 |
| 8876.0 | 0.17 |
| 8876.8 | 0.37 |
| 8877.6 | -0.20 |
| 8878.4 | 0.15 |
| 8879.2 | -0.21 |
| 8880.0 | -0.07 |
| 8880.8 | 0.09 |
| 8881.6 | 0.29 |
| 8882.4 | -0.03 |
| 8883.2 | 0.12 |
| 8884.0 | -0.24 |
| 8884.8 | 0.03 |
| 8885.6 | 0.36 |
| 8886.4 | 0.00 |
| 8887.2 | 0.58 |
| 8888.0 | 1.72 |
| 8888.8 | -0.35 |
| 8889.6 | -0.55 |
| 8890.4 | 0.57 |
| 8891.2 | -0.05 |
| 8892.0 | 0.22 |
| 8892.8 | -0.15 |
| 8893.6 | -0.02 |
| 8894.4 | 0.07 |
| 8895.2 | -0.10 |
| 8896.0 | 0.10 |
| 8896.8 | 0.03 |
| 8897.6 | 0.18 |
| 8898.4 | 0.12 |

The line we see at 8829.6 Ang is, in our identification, [O II]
